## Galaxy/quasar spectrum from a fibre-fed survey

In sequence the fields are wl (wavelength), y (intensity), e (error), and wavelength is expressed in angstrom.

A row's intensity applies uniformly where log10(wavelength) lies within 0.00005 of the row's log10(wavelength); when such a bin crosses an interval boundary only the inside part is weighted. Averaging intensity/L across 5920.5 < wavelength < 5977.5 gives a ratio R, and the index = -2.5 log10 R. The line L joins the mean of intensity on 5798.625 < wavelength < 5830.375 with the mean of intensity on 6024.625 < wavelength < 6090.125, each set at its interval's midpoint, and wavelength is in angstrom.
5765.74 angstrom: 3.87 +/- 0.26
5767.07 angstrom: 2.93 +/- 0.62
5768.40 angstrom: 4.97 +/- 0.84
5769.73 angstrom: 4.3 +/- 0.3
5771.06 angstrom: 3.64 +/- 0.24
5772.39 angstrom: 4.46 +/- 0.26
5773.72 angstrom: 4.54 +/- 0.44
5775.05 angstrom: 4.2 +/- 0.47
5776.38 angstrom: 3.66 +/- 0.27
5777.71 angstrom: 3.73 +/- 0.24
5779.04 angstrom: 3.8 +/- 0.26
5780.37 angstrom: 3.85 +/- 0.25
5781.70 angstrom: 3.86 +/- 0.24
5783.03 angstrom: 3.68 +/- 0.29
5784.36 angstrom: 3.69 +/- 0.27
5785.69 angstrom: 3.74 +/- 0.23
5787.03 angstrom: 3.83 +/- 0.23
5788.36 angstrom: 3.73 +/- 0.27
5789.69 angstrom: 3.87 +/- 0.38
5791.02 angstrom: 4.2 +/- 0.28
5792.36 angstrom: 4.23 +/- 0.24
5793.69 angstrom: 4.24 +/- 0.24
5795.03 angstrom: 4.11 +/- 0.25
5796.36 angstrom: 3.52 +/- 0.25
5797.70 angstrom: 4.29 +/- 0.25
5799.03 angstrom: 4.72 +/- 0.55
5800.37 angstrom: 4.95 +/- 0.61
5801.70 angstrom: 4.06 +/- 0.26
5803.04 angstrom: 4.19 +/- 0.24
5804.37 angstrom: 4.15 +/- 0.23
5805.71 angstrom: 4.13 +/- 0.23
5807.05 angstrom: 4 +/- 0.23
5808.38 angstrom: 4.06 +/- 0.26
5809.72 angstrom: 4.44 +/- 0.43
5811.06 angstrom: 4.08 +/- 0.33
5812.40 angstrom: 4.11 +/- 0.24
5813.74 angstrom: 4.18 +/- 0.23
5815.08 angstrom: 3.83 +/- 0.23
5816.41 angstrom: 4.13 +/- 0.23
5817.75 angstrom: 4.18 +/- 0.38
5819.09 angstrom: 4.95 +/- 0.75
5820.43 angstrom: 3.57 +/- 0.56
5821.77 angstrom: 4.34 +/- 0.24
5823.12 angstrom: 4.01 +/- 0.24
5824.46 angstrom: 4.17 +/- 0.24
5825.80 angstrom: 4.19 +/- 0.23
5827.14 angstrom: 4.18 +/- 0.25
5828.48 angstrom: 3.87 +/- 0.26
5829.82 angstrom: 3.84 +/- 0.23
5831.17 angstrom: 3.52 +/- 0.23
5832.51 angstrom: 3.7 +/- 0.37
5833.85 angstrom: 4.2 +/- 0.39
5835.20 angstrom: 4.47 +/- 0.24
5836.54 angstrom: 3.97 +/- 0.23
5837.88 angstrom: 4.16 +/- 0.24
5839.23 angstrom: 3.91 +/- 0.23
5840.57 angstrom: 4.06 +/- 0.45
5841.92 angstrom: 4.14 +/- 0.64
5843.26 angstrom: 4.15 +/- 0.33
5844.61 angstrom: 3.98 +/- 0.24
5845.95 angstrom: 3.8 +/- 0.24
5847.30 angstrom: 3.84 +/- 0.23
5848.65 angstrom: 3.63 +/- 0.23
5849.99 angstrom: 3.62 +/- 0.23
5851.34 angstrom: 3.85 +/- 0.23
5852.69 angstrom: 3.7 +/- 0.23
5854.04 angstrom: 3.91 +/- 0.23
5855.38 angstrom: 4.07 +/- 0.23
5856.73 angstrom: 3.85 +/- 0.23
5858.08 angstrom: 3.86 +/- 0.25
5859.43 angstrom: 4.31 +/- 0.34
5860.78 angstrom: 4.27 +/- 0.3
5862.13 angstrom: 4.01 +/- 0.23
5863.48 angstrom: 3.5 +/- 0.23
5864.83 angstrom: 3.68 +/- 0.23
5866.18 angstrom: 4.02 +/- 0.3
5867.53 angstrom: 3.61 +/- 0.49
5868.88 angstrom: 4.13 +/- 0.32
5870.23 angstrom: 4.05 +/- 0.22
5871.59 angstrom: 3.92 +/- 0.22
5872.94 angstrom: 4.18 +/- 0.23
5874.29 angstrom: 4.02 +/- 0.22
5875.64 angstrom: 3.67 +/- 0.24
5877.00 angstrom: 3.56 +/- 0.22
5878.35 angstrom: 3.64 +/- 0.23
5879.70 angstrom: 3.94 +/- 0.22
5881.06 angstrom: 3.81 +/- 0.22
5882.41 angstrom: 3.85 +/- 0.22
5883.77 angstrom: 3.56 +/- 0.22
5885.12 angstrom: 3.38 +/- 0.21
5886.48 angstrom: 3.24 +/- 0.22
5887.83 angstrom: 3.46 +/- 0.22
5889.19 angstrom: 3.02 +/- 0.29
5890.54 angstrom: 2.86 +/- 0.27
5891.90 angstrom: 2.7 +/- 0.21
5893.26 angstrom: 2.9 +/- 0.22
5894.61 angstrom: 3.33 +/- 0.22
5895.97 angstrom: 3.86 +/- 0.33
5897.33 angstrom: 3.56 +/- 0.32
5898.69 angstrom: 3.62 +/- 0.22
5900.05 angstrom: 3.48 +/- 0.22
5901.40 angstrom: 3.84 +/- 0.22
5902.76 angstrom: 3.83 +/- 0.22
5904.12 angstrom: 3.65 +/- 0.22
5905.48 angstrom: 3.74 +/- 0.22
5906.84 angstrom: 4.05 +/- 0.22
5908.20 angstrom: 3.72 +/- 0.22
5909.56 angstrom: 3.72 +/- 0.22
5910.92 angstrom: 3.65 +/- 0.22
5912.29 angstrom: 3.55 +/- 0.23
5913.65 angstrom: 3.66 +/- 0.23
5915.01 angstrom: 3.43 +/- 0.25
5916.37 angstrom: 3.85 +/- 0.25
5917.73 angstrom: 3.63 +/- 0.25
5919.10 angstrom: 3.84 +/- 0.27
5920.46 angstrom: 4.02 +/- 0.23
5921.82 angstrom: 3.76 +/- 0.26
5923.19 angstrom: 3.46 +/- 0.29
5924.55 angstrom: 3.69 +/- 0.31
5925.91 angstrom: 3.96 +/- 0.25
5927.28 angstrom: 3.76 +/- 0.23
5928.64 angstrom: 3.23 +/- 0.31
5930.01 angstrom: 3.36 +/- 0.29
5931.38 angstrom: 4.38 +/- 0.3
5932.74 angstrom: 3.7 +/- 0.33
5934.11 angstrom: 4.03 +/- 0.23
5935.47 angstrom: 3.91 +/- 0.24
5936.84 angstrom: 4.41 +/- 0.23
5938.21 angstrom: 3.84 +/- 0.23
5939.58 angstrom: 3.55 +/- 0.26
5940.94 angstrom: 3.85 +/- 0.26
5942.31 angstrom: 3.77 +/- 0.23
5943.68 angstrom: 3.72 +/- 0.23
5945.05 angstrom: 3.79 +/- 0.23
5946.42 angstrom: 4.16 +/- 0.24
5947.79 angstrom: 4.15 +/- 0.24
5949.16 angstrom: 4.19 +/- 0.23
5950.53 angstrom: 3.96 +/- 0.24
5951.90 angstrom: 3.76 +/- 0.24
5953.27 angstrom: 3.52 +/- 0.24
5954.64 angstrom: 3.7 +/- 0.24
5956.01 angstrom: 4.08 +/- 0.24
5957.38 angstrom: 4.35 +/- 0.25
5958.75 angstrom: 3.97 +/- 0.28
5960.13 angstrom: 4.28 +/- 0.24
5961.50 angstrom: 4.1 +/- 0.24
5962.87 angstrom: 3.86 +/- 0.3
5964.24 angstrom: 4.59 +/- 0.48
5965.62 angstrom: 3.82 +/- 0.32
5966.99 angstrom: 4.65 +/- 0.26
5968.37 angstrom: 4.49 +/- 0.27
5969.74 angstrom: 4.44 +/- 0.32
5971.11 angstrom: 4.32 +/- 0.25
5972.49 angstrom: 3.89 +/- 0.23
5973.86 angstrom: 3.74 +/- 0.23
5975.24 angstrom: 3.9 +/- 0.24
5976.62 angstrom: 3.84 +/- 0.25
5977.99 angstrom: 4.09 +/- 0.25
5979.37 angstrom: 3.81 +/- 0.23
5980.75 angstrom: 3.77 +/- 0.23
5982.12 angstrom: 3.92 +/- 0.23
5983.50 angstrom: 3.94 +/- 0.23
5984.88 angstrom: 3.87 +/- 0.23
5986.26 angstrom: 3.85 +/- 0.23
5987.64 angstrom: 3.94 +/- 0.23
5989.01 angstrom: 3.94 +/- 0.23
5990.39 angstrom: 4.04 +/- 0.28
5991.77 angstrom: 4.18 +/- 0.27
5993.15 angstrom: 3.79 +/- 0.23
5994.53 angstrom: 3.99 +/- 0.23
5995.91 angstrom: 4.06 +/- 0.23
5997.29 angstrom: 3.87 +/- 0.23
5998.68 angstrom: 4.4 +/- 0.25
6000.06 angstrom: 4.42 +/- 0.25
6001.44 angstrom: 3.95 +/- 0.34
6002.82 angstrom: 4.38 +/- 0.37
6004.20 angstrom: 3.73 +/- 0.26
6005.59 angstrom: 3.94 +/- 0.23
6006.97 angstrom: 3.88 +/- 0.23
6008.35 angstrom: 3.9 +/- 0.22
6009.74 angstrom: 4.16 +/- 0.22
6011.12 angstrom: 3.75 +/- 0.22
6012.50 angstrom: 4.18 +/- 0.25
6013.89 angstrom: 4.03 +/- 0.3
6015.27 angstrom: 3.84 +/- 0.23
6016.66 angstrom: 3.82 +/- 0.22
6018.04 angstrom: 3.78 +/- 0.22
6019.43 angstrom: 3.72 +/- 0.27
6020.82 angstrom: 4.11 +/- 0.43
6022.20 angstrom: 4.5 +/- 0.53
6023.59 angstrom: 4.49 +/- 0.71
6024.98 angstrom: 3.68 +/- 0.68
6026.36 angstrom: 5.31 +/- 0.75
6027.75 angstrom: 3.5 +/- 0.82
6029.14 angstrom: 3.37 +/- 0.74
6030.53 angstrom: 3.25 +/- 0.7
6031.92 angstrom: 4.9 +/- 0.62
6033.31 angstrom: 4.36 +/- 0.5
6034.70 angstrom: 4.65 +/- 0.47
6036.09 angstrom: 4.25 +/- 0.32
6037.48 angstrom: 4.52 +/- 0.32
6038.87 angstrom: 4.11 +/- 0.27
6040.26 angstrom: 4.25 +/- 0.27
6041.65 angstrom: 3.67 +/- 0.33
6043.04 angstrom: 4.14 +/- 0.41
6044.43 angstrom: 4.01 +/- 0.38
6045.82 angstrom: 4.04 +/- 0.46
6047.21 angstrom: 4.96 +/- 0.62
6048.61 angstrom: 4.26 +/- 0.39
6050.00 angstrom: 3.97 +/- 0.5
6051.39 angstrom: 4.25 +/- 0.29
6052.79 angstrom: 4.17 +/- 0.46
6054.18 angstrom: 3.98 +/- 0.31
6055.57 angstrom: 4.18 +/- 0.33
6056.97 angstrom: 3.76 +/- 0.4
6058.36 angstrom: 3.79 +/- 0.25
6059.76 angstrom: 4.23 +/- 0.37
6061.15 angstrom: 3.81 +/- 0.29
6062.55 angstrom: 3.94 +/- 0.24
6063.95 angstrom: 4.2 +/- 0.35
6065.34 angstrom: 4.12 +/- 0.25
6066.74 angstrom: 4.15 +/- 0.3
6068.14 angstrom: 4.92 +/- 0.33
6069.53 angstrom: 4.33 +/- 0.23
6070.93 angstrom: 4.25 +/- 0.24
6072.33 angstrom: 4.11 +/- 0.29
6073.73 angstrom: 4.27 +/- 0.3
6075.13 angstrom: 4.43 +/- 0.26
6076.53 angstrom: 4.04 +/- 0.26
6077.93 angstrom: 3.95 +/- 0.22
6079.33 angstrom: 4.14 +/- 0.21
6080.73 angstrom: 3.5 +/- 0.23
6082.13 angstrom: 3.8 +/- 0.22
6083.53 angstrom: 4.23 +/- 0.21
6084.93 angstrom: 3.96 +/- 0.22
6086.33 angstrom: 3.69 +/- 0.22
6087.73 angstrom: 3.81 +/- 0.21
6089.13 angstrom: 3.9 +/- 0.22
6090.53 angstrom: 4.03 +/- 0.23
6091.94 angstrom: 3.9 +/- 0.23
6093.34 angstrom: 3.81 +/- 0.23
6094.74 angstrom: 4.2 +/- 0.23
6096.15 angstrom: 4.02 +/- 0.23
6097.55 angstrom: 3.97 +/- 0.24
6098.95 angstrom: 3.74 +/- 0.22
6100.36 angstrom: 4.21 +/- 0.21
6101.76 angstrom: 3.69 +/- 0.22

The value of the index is 0.05 mag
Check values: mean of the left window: 4.18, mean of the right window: 4.11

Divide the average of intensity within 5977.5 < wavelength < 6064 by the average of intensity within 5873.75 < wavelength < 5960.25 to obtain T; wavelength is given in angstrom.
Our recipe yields 1.1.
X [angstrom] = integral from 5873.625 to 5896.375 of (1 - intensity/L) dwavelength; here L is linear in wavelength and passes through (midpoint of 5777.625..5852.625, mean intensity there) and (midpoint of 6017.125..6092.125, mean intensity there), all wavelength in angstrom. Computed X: 3.4 angstrom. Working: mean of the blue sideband 4.03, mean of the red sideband 4.1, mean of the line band 3.45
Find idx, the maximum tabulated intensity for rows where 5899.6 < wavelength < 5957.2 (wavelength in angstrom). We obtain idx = 4.41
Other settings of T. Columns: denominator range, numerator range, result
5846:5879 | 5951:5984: 1.04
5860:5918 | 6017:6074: 1.14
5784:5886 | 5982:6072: 1.02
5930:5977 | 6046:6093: 1.02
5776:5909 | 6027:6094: 1.05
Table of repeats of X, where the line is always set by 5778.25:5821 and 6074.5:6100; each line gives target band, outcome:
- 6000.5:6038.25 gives -0.9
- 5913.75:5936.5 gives 1.5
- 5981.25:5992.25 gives 0.1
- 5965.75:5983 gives -0.3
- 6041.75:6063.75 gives -0.7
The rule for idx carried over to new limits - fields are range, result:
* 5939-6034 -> 5.31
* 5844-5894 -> 4.31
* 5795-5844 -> 4.95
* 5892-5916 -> 4.05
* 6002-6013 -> 4.38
